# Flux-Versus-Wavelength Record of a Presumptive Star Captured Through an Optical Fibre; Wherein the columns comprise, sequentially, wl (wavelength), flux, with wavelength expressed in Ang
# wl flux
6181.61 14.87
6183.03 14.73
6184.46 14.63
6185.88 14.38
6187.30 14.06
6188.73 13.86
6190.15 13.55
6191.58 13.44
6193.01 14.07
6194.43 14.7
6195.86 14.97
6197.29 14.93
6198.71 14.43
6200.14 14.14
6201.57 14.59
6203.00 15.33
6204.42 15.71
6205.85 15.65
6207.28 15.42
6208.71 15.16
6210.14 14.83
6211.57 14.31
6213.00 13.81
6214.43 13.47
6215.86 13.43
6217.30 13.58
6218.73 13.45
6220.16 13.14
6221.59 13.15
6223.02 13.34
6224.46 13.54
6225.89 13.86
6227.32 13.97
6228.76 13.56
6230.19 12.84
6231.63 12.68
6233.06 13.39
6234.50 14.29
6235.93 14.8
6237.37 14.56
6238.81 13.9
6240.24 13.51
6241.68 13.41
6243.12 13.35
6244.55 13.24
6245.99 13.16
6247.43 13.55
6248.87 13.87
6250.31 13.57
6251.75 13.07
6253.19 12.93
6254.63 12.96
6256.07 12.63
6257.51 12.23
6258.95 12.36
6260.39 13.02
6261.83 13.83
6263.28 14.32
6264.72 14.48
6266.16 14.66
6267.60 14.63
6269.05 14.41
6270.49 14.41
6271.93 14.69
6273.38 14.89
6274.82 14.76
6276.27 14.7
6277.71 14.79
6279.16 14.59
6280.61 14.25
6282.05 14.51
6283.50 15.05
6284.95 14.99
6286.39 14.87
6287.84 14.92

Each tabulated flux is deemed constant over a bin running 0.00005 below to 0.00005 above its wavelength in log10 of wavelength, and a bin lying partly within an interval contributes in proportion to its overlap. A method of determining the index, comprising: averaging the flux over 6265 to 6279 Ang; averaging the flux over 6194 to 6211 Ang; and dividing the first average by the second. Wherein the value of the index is 0.98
